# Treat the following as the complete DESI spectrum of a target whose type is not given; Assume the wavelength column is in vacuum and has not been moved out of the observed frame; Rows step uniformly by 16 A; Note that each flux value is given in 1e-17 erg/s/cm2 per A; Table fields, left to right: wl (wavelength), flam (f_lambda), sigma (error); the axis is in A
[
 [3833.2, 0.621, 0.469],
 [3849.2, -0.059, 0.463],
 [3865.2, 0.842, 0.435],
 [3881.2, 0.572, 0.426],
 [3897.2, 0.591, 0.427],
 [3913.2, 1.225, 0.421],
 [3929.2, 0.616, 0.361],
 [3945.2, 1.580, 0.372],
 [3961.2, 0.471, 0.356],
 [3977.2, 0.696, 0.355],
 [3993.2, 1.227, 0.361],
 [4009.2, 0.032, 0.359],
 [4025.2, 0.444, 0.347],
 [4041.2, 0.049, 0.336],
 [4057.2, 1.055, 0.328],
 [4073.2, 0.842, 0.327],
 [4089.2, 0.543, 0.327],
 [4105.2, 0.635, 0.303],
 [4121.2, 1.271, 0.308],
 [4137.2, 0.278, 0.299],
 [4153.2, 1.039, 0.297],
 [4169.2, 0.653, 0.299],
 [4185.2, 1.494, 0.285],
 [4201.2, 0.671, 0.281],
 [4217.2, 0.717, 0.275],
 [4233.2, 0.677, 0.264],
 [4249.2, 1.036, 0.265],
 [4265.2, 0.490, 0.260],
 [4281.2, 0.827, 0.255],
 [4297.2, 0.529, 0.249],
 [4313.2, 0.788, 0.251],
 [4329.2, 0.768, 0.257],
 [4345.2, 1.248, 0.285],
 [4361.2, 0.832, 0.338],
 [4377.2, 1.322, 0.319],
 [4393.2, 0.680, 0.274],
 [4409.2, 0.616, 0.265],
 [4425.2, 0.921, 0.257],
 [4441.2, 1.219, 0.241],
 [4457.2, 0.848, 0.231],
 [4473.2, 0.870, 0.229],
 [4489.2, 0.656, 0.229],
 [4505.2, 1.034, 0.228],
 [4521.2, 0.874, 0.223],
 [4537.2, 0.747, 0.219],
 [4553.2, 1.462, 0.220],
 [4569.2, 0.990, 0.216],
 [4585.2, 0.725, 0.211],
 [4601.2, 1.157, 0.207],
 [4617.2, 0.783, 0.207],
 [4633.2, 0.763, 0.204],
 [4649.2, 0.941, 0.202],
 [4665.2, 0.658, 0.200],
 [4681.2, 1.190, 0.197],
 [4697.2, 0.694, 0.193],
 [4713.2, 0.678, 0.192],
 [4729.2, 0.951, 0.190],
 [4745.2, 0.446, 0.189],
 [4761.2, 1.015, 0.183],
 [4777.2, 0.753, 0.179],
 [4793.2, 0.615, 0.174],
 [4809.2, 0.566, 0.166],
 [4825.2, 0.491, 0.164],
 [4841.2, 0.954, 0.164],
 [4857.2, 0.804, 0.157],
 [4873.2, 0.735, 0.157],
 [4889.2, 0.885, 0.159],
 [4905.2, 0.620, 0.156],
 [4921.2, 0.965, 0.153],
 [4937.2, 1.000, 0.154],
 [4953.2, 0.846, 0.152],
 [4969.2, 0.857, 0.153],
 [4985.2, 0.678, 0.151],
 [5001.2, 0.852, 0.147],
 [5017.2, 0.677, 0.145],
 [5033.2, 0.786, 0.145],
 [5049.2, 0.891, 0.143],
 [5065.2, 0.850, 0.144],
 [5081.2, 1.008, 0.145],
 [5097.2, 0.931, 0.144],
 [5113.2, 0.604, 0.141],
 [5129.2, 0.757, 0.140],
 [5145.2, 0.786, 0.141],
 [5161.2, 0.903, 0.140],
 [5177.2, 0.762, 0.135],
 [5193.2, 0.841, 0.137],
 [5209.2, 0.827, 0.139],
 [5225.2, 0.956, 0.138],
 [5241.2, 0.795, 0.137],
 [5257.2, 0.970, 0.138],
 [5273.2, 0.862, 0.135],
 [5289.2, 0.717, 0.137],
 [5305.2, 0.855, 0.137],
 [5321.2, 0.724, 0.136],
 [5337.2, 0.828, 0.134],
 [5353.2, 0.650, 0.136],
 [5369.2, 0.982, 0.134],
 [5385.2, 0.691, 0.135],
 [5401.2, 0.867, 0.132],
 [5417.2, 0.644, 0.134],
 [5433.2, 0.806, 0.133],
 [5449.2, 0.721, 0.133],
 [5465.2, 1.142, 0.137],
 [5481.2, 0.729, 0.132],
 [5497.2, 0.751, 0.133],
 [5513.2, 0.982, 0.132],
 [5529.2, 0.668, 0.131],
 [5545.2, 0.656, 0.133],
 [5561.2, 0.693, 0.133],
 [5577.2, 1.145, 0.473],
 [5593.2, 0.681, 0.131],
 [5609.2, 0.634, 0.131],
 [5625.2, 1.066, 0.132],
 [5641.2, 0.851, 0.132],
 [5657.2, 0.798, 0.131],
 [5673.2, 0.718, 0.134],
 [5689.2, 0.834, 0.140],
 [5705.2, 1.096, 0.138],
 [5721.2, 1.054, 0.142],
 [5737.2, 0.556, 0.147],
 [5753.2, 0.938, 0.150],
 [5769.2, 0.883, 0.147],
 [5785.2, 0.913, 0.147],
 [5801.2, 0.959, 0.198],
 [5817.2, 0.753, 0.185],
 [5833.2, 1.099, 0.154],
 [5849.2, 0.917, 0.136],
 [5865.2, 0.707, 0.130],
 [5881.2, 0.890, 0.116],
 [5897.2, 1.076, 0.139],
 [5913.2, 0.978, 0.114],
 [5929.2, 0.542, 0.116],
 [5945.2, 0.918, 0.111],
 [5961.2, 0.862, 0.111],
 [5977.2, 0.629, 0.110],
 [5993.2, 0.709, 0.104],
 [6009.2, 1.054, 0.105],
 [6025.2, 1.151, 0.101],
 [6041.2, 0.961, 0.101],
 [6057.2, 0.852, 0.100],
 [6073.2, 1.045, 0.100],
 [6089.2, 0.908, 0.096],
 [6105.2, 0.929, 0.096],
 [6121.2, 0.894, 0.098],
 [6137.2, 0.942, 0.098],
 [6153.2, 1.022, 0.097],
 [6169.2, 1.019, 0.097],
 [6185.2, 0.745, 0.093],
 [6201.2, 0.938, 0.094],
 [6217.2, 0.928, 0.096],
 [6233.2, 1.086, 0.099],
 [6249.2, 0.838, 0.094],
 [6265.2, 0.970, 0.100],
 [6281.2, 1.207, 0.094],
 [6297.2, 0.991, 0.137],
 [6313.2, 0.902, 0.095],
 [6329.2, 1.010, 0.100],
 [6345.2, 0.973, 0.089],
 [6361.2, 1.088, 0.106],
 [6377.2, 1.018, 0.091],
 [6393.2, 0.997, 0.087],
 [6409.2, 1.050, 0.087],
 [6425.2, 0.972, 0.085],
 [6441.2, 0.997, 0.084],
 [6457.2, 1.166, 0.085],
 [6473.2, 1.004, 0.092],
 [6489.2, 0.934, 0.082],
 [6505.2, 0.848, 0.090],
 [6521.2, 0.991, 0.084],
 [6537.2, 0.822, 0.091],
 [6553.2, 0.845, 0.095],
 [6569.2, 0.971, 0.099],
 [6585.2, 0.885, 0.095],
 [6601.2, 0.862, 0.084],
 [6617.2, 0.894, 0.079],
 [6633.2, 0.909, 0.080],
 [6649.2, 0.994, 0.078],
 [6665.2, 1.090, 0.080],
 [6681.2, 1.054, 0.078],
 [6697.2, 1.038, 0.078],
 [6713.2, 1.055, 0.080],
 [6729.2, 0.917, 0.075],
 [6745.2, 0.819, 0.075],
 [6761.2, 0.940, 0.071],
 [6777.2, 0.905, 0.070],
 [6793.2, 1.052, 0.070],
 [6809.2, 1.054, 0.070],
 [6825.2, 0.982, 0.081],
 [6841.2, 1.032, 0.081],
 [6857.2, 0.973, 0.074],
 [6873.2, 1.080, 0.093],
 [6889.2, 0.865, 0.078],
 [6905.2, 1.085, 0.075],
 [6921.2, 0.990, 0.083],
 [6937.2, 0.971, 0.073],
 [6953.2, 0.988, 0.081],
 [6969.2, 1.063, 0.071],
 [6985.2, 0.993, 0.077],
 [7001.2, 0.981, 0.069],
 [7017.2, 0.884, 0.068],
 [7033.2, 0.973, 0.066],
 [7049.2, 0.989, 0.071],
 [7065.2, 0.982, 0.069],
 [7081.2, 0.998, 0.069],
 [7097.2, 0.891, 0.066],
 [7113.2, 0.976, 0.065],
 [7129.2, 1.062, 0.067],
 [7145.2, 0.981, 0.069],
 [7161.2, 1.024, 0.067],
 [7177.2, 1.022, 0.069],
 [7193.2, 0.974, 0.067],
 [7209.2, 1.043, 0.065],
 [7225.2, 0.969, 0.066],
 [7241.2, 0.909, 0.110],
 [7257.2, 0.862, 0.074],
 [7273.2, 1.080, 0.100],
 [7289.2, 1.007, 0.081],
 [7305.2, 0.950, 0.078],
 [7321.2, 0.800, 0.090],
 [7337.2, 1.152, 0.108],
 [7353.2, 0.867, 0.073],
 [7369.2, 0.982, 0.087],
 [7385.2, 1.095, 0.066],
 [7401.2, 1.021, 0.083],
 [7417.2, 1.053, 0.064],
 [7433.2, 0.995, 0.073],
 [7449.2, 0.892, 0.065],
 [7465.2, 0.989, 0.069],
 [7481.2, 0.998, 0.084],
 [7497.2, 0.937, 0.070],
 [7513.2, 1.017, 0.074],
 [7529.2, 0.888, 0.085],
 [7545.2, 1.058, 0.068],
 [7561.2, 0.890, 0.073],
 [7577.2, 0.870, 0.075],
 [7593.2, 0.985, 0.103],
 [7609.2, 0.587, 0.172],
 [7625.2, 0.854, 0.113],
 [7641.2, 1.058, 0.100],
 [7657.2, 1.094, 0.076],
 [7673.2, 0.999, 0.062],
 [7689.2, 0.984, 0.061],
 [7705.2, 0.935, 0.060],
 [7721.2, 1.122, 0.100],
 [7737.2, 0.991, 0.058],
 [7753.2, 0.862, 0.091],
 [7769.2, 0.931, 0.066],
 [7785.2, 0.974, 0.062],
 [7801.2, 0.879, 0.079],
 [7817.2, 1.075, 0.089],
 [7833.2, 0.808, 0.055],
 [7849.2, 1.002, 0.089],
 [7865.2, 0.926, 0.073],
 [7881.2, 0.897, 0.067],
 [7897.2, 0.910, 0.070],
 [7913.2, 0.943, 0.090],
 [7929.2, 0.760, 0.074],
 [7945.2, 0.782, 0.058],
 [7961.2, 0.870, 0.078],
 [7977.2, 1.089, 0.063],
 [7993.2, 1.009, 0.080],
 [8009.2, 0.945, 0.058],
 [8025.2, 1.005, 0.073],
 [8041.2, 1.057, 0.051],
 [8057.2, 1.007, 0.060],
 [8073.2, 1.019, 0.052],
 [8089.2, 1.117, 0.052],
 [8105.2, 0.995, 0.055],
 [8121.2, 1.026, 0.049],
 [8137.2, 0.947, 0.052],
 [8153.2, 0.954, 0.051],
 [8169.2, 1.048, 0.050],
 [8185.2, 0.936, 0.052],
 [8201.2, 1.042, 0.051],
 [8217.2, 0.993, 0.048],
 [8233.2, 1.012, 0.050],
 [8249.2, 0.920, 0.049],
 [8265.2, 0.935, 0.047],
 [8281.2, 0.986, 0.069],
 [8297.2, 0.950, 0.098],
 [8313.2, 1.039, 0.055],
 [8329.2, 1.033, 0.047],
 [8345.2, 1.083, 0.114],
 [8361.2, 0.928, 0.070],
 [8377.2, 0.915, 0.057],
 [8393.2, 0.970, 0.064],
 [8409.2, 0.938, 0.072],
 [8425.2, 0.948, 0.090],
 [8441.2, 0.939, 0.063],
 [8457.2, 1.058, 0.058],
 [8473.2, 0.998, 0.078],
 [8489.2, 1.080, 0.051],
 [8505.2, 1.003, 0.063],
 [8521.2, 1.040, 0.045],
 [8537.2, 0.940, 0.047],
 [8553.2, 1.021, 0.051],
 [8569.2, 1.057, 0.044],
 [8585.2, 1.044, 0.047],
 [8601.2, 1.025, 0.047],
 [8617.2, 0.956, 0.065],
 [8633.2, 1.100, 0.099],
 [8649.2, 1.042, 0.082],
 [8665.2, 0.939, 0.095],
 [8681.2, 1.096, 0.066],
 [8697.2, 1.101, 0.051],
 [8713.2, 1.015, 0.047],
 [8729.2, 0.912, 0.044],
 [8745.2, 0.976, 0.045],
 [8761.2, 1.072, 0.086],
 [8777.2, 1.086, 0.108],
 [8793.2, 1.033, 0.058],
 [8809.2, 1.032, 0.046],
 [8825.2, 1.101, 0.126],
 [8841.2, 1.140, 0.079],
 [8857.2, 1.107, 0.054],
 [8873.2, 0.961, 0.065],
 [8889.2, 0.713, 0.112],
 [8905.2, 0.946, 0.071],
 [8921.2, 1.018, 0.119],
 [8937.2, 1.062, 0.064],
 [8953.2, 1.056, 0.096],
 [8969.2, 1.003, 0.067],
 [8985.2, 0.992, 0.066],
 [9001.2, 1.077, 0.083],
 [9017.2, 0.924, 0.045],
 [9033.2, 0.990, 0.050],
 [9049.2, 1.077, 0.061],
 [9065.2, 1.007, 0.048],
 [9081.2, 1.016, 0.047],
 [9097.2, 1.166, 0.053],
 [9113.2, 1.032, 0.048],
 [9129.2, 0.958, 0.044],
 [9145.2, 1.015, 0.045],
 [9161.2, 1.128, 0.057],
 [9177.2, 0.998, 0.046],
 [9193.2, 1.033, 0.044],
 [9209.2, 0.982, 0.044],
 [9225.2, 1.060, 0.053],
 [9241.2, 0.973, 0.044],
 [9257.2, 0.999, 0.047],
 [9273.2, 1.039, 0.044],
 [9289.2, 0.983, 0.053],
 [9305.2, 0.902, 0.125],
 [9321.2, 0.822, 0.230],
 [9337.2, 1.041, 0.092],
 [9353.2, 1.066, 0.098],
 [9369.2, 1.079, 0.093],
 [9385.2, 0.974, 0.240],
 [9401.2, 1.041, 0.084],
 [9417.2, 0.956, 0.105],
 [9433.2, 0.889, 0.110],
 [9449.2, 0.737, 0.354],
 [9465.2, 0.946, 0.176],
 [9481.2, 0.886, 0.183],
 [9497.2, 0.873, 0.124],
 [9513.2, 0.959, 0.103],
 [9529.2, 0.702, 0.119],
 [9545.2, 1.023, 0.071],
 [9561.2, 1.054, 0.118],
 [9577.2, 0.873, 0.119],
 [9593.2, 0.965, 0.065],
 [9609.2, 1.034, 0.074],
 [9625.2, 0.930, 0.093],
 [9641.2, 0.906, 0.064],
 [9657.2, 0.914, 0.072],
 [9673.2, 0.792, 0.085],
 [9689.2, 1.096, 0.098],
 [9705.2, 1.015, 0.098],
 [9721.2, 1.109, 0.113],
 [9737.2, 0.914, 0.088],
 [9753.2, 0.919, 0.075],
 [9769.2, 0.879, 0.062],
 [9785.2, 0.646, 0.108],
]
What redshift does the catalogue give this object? 0.51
